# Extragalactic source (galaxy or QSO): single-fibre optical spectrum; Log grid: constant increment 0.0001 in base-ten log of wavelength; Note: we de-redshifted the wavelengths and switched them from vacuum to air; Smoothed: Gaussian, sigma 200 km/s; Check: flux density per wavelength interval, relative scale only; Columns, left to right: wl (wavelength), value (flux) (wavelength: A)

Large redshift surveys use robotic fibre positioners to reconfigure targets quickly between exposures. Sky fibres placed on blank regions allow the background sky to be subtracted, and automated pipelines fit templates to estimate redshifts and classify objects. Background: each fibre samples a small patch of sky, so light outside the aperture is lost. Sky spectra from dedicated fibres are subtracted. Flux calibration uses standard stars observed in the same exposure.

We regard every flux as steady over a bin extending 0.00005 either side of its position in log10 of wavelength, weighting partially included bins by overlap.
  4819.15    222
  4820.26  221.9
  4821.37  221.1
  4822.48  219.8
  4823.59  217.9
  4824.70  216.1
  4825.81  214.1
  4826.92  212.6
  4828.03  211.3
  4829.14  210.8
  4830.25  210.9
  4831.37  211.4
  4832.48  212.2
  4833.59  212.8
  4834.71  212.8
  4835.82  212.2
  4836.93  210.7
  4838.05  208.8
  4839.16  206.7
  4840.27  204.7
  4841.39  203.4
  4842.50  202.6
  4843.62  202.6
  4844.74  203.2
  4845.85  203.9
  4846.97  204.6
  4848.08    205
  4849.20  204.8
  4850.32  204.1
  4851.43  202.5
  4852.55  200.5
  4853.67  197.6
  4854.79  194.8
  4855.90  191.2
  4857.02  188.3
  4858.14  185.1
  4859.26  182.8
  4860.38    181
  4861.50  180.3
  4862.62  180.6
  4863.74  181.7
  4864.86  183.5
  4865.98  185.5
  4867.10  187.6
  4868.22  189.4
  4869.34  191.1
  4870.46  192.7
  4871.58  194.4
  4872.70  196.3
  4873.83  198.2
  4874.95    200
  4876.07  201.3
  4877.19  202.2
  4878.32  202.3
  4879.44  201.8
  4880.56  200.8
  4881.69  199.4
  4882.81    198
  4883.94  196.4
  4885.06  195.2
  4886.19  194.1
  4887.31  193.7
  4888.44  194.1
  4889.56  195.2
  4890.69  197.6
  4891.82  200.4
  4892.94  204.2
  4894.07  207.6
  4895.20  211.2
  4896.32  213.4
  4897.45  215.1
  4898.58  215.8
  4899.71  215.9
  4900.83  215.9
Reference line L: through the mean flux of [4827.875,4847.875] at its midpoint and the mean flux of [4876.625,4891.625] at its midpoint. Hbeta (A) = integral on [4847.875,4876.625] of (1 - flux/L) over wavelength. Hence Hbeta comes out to 1.48 A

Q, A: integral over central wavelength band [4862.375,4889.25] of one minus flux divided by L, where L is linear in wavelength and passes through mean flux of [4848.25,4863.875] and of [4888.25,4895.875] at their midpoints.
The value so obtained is 0.4 A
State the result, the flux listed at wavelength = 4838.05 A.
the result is 208.8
